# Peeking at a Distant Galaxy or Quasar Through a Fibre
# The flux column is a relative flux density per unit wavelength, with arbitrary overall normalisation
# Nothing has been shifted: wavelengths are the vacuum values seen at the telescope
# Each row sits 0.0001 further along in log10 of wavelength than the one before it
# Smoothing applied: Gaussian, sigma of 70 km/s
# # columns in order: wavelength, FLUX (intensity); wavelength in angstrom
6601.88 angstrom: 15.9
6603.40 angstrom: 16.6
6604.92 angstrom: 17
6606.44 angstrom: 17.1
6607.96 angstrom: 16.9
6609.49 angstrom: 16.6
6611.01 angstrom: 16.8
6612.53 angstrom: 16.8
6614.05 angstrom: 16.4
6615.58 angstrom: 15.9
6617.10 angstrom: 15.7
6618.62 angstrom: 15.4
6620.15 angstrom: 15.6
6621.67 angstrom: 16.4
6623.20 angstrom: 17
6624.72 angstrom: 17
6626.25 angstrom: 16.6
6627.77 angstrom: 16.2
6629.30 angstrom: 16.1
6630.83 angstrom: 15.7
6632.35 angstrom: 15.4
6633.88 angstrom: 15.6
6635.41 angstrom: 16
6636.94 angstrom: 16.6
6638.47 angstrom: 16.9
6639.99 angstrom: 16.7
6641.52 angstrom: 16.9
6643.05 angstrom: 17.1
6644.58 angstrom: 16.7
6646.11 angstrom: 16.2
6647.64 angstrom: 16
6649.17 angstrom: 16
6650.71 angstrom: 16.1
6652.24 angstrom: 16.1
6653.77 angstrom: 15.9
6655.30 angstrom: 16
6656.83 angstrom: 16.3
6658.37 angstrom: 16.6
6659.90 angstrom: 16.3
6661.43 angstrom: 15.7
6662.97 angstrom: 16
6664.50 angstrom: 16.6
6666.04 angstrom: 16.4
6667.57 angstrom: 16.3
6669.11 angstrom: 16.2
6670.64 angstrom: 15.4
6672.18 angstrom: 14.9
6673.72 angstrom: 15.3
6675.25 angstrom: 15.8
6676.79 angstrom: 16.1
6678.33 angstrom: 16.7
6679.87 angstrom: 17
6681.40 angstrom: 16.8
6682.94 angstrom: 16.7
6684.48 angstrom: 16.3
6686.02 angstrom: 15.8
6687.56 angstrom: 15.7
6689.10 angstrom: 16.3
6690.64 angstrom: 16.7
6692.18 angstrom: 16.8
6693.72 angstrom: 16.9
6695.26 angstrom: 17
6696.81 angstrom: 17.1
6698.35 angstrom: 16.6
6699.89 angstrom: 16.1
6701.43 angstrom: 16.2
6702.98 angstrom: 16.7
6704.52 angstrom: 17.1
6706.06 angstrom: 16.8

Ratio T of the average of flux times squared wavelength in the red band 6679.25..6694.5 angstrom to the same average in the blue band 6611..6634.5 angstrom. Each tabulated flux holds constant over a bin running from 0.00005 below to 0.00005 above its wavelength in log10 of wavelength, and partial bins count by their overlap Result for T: 1.04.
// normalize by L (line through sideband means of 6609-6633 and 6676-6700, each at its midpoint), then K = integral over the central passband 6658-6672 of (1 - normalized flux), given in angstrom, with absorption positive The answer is 0.29 angstrom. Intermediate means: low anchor 16.2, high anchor 16.5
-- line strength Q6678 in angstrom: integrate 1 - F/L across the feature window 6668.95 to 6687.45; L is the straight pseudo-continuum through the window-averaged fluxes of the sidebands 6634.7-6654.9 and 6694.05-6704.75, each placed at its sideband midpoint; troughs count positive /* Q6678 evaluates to 0.6 angstrom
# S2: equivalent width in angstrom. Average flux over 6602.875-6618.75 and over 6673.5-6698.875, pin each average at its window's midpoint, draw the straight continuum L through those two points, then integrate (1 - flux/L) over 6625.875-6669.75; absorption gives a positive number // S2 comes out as 0.7 angstrom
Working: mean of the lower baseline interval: 16.5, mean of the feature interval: 16.2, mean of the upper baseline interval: 16.5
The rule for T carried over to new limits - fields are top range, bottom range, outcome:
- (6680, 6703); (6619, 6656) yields 1.03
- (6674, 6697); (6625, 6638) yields 1.04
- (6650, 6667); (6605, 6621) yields 1.00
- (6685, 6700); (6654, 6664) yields 1.03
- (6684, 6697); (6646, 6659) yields 1.03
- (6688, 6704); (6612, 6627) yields 1.05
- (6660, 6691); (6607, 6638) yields 1.01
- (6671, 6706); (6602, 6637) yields 1.03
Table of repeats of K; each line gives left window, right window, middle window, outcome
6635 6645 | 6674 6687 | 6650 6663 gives 0.36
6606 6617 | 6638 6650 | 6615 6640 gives 0.62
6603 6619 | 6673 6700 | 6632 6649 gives 0.09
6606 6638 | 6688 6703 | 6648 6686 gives 0.79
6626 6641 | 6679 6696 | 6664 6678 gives 0.46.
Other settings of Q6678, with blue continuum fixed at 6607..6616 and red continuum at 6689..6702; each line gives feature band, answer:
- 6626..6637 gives 0.4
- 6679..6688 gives 0.1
